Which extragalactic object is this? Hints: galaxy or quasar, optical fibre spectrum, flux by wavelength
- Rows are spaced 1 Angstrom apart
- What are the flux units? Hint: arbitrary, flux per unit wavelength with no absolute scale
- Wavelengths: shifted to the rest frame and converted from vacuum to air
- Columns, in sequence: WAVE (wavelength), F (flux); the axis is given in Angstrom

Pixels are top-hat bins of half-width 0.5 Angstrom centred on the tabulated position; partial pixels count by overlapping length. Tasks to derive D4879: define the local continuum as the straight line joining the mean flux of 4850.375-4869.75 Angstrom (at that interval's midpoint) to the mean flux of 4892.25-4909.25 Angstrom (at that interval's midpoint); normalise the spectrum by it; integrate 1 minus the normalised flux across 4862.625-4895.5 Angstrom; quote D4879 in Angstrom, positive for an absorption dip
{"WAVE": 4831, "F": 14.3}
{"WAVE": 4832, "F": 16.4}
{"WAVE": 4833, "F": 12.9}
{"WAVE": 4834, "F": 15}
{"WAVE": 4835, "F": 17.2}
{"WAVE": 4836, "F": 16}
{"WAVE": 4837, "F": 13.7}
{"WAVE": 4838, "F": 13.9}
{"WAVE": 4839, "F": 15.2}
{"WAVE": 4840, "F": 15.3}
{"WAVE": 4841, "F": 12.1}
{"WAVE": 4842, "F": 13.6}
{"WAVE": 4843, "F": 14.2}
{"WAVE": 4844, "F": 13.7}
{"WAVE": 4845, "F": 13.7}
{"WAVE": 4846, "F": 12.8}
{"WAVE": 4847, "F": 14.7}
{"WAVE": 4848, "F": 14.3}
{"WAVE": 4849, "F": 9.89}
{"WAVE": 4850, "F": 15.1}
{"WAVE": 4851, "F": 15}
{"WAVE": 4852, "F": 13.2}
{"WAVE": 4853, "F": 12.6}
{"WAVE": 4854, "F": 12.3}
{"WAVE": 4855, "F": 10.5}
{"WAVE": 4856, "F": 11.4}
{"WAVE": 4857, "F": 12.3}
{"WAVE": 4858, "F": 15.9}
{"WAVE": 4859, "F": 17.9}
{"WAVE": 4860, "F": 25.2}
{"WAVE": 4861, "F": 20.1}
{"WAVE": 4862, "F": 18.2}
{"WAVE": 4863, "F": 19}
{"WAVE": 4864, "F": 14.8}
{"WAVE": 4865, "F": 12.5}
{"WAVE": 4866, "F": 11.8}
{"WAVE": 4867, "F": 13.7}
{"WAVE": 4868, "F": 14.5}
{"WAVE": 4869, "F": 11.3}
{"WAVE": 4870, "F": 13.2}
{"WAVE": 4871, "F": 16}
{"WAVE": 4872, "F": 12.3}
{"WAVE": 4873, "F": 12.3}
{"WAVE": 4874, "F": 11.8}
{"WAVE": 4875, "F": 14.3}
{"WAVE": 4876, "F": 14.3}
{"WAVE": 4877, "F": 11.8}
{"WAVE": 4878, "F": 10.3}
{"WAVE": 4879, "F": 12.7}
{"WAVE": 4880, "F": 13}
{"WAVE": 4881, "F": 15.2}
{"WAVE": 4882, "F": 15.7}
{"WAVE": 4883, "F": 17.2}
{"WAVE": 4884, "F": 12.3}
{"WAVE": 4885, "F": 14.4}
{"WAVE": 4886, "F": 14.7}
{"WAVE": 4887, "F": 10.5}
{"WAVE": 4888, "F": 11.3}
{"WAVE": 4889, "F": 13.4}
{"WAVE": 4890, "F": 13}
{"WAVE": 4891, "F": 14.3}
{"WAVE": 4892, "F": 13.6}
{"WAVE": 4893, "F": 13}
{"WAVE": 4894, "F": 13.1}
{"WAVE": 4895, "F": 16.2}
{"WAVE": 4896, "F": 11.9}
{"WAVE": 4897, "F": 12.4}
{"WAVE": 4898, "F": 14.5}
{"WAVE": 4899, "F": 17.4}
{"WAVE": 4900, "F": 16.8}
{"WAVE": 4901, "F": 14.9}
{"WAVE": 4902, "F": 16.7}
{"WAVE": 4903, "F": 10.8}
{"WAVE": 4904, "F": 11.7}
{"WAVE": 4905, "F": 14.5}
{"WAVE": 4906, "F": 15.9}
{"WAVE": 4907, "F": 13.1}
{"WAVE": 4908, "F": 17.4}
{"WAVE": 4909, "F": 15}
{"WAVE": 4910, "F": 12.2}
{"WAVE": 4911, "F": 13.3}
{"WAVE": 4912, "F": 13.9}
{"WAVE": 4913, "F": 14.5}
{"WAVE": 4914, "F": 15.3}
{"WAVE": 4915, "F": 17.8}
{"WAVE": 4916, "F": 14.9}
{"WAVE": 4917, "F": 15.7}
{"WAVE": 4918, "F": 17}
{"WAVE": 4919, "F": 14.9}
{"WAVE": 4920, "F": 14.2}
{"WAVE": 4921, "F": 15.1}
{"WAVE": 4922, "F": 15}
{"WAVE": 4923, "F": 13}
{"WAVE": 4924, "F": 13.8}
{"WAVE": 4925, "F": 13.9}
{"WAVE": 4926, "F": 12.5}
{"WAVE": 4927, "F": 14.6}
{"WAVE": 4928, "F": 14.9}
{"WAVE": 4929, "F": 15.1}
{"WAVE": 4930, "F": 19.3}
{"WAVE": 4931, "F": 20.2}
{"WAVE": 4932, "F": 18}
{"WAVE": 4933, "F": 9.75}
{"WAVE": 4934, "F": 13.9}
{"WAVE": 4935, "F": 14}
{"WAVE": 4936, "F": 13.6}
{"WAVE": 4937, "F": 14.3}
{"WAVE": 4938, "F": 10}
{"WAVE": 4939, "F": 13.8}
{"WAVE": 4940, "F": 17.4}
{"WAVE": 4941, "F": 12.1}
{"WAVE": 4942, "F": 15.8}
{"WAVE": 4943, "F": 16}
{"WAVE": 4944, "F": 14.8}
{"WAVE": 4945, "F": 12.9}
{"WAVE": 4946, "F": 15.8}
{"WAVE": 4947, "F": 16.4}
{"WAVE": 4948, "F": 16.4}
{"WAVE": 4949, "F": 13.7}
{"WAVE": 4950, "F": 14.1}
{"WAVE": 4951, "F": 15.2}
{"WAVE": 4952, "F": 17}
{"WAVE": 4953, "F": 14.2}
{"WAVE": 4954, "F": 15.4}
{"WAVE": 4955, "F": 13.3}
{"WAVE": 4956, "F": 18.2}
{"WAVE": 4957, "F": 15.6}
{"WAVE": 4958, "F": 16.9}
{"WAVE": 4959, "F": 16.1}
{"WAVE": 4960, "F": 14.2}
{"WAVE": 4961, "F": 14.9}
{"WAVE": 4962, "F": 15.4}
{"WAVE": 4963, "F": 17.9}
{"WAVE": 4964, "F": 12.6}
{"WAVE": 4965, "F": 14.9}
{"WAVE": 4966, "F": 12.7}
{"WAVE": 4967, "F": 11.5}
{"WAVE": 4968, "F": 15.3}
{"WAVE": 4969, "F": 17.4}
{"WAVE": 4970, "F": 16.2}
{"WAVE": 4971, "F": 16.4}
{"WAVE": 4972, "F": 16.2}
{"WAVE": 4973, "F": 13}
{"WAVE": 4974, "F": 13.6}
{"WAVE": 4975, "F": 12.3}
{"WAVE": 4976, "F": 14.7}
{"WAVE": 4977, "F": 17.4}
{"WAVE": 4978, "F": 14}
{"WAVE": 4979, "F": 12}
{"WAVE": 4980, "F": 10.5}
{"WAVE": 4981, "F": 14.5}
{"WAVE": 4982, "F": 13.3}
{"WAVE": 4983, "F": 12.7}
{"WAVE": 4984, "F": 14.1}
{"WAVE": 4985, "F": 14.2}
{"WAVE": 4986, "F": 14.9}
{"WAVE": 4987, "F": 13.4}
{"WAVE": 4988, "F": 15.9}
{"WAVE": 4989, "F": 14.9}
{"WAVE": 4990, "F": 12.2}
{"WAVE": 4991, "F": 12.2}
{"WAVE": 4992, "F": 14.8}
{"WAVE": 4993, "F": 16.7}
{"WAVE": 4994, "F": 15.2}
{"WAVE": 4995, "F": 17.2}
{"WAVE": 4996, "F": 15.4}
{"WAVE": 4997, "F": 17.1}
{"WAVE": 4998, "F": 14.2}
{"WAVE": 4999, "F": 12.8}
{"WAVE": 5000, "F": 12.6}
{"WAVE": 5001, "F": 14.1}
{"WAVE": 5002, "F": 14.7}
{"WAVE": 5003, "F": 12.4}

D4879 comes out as 2.46 Angstrom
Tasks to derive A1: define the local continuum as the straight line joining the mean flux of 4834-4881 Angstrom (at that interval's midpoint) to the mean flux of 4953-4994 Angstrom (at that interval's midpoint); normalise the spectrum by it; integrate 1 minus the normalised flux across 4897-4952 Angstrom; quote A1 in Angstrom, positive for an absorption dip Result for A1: -1.5 Angstrom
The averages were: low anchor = 14.1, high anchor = 14.6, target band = 14.8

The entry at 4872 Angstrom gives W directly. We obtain 12.3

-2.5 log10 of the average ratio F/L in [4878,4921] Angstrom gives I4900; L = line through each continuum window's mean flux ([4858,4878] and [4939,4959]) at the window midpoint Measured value 0.06 mag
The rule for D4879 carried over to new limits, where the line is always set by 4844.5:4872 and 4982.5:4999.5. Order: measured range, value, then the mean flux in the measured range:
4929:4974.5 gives -1.50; 15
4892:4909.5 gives 0.12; 14.4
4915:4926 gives -0.20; 14.8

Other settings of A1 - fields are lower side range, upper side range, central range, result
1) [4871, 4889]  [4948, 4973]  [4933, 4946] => 0.7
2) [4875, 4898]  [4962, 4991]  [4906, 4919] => -1.3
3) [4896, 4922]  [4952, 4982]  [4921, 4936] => -0.1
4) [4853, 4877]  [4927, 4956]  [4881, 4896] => 0.9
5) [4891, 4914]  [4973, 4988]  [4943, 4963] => -2.1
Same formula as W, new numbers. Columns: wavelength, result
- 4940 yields 17.4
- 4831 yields 14.3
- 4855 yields 10.5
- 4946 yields 15.8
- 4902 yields 16.7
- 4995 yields 17.2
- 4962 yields 15.4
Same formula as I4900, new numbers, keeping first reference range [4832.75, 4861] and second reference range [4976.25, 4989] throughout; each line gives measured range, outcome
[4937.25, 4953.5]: -0.048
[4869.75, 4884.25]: 0.060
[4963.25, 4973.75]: -0.051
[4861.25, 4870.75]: -0.015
